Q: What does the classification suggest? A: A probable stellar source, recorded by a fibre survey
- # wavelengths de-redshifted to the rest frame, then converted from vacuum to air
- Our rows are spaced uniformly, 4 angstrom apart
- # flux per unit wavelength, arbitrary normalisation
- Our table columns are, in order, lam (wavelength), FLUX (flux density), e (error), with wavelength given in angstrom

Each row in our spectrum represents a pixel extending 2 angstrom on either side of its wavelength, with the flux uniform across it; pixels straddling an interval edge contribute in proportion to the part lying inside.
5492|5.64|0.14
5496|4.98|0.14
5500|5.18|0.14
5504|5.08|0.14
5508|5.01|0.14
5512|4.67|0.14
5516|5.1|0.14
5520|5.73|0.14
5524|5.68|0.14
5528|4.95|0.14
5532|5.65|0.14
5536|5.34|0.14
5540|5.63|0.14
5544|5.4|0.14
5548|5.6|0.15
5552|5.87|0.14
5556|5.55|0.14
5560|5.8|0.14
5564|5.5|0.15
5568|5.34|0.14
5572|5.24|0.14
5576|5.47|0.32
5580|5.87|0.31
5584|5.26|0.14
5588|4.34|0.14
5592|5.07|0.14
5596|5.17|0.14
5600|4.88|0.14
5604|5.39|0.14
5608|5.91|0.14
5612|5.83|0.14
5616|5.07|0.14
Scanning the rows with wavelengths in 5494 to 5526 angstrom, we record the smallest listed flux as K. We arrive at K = 4.67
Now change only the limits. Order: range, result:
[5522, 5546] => 4.95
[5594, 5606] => 4.88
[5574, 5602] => 4.34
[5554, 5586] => 5.24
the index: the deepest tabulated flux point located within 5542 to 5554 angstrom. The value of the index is 5.4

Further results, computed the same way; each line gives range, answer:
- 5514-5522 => 5.1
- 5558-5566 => 5.5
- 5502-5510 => 5.01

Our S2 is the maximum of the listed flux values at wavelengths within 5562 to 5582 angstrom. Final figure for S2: 5.87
